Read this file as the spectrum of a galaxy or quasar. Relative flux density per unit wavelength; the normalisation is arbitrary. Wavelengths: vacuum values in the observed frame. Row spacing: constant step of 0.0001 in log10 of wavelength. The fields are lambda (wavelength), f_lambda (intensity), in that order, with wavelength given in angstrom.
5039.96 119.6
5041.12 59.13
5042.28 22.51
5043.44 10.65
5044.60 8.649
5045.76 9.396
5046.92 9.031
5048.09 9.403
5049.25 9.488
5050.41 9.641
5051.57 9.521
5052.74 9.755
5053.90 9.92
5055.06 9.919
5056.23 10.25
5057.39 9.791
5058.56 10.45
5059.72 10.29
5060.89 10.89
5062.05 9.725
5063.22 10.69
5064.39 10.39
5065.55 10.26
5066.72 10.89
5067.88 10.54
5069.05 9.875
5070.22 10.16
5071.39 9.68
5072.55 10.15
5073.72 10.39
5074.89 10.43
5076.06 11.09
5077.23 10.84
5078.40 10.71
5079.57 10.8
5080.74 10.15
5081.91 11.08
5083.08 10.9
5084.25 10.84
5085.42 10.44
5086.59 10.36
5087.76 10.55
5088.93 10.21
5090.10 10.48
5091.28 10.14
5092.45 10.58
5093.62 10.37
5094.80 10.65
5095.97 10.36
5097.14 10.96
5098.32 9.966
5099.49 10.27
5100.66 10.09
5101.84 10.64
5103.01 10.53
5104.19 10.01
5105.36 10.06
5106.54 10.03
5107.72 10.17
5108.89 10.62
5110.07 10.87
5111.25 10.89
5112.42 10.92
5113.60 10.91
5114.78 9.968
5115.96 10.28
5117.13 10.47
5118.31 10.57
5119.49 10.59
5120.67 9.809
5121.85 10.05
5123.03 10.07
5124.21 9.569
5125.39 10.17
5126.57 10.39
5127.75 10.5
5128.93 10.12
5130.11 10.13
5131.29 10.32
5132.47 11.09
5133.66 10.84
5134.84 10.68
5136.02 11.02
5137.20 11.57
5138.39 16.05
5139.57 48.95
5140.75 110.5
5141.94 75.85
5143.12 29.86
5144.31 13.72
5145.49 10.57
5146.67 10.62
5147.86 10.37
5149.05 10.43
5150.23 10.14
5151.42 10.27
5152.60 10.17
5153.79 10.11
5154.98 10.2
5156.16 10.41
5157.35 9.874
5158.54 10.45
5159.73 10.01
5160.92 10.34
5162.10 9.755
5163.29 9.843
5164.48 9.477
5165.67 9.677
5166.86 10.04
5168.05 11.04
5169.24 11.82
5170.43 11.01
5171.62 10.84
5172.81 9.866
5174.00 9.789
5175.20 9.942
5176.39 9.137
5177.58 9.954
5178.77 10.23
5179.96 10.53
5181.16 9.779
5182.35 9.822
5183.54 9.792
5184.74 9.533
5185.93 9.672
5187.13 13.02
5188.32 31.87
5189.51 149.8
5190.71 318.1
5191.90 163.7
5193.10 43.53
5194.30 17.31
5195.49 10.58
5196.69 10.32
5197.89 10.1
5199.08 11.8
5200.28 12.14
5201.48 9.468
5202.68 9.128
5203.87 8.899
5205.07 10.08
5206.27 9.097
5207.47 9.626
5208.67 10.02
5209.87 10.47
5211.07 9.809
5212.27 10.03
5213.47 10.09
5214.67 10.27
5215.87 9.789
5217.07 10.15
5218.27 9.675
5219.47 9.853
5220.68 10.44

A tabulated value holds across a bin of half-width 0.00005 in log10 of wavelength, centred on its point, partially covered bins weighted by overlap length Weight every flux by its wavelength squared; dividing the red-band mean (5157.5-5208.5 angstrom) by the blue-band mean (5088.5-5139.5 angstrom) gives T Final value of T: 2.42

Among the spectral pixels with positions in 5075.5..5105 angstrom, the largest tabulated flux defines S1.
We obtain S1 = 11.09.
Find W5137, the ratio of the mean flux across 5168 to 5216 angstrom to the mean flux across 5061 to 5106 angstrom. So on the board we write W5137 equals 2.6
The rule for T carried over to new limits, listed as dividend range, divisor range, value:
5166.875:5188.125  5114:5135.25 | 1.06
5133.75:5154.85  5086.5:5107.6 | 2.32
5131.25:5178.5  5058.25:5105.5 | 1.59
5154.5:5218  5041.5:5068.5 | 2.19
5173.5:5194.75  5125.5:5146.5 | 2.04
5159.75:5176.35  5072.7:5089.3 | 1.00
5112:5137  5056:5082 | 1.02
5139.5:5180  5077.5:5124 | 1.60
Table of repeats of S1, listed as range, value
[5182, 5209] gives 318.1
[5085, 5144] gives 110.5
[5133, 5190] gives 149.8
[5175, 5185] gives 10.53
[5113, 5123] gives 10.91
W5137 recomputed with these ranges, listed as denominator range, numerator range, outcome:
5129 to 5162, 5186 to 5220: 1.78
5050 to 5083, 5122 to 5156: 1.80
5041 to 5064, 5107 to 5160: 1.30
